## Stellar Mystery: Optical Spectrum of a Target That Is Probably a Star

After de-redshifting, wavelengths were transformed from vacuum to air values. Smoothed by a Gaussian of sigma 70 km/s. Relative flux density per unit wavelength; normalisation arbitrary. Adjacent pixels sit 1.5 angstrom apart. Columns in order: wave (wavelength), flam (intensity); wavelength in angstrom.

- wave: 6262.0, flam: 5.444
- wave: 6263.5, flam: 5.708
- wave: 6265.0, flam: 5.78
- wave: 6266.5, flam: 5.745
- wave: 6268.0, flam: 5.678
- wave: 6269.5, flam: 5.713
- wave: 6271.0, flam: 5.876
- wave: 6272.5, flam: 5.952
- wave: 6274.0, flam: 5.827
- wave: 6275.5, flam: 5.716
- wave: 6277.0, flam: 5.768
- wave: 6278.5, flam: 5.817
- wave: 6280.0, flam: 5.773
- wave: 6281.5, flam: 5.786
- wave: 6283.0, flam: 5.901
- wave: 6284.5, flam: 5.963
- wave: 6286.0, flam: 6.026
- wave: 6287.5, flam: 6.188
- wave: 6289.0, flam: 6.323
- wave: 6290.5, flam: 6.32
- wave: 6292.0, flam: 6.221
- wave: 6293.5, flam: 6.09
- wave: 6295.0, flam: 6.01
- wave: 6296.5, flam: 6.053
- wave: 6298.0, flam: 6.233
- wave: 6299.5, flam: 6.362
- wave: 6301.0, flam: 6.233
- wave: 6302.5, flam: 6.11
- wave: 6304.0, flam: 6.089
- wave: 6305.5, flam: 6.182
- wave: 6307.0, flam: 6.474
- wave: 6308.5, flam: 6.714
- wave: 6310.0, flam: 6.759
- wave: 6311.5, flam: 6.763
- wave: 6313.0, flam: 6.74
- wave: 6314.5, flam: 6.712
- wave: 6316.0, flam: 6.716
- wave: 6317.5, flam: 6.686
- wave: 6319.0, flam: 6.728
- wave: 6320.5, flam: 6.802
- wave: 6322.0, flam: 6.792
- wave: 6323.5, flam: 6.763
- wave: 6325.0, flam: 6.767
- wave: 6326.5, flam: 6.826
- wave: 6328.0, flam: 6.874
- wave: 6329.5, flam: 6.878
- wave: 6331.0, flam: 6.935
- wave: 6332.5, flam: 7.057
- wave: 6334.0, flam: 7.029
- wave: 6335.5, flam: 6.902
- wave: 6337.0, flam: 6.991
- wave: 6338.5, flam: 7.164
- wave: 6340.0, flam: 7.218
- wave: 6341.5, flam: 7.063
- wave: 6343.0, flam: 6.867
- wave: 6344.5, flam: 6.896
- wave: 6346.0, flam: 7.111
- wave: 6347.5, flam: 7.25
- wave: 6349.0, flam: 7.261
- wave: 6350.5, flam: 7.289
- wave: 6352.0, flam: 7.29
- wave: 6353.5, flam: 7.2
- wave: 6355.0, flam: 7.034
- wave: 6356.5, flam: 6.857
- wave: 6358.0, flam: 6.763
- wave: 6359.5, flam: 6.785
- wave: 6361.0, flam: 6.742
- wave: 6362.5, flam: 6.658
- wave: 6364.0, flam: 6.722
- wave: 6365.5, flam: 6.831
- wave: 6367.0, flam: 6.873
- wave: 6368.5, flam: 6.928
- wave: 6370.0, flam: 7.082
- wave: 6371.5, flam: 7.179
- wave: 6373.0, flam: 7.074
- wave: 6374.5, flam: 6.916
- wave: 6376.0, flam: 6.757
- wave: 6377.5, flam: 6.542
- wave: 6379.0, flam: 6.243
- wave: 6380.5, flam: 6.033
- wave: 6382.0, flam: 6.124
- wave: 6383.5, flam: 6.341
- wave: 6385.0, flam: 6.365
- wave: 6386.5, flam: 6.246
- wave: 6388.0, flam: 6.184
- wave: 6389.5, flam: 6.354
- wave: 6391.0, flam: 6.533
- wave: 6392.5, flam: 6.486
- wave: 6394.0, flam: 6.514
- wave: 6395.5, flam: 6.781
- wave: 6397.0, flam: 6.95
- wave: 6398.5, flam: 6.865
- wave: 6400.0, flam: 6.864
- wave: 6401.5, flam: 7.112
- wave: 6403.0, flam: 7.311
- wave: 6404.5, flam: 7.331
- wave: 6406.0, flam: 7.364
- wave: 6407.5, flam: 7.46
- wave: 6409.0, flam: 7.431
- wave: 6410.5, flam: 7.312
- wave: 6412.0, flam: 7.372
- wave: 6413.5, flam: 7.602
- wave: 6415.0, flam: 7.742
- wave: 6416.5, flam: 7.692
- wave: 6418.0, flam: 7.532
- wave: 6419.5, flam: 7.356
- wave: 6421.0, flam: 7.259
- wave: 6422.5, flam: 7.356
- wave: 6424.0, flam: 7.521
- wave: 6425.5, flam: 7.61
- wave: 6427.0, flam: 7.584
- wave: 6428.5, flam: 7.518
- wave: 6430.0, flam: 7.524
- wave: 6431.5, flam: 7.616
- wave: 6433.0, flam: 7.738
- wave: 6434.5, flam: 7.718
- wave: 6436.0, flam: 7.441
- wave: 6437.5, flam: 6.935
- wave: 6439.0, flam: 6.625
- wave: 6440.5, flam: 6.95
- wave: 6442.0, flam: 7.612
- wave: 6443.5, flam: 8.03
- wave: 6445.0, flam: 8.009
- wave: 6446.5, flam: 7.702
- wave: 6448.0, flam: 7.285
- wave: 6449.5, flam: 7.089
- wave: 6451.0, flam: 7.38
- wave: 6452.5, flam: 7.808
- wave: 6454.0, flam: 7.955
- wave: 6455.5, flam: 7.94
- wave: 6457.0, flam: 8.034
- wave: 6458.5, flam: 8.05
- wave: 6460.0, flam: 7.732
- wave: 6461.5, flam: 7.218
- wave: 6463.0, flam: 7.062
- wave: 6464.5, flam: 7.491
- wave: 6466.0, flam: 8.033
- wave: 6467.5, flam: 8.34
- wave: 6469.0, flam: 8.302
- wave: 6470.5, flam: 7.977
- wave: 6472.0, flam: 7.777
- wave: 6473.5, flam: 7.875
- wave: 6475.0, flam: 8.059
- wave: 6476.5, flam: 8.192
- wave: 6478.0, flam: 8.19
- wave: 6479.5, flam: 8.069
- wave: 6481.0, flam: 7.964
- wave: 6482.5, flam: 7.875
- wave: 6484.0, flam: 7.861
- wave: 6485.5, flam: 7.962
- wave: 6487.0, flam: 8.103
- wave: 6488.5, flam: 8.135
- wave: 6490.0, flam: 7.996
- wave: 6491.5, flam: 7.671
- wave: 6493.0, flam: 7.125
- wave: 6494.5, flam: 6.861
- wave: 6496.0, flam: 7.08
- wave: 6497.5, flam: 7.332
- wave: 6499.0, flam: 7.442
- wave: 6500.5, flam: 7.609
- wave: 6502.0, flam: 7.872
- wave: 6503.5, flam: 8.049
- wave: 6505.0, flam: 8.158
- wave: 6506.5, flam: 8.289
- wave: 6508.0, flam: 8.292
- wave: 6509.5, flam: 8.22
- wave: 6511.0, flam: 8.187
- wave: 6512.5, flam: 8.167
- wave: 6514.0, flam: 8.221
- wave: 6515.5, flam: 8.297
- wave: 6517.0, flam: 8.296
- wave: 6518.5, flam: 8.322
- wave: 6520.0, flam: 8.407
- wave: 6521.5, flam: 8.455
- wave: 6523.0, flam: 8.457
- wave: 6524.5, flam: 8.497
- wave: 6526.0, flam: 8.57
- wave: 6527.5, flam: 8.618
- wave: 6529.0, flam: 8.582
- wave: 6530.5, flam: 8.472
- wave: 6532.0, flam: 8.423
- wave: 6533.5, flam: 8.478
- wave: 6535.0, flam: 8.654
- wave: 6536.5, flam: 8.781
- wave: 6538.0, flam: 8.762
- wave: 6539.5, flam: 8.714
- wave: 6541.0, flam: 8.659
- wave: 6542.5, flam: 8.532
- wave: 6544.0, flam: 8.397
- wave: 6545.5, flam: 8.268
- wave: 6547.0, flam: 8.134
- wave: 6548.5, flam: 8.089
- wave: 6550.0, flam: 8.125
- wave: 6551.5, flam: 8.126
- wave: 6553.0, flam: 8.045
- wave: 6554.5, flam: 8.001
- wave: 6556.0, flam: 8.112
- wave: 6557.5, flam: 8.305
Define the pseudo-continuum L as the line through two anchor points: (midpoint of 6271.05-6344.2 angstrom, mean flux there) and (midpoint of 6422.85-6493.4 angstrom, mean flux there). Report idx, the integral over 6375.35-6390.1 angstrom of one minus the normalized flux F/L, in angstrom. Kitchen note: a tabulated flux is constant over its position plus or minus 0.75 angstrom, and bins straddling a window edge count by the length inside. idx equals 1.6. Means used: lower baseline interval 6.46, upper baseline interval 7.72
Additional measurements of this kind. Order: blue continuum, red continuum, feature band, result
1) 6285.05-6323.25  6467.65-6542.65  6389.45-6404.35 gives 0.8 angstrom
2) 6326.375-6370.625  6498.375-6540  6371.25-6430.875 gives 3.2 angstrom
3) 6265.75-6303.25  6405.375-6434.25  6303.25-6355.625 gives -3.1 angstrom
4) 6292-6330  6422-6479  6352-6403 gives 2.6 angstrom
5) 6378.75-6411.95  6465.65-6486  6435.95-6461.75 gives 0.2 angstrom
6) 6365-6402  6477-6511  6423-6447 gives -1.0 angstrom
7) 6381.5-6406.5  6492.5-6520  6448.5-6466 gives -0.6 angstrom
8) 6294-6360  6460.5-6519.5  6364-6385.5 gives 1.3 angstrom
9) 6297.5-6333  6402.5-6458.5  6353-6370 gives 0.3 angstrom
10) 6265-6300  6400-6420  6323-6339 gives -1.0 angstrom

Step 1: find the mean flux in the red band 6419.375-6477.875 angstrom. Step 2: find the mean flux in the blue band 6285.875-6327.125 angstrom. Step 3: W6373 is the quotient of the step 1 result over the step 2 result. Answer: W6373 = 1.18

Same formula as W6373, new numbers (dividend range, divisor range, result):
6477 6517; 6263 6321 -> 1.28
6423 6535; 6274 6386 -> 1.19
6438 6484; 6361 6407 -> 1.15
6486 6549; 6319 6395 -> 1.20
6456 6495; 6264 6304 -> 1.31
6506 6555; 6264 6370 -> 1.28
